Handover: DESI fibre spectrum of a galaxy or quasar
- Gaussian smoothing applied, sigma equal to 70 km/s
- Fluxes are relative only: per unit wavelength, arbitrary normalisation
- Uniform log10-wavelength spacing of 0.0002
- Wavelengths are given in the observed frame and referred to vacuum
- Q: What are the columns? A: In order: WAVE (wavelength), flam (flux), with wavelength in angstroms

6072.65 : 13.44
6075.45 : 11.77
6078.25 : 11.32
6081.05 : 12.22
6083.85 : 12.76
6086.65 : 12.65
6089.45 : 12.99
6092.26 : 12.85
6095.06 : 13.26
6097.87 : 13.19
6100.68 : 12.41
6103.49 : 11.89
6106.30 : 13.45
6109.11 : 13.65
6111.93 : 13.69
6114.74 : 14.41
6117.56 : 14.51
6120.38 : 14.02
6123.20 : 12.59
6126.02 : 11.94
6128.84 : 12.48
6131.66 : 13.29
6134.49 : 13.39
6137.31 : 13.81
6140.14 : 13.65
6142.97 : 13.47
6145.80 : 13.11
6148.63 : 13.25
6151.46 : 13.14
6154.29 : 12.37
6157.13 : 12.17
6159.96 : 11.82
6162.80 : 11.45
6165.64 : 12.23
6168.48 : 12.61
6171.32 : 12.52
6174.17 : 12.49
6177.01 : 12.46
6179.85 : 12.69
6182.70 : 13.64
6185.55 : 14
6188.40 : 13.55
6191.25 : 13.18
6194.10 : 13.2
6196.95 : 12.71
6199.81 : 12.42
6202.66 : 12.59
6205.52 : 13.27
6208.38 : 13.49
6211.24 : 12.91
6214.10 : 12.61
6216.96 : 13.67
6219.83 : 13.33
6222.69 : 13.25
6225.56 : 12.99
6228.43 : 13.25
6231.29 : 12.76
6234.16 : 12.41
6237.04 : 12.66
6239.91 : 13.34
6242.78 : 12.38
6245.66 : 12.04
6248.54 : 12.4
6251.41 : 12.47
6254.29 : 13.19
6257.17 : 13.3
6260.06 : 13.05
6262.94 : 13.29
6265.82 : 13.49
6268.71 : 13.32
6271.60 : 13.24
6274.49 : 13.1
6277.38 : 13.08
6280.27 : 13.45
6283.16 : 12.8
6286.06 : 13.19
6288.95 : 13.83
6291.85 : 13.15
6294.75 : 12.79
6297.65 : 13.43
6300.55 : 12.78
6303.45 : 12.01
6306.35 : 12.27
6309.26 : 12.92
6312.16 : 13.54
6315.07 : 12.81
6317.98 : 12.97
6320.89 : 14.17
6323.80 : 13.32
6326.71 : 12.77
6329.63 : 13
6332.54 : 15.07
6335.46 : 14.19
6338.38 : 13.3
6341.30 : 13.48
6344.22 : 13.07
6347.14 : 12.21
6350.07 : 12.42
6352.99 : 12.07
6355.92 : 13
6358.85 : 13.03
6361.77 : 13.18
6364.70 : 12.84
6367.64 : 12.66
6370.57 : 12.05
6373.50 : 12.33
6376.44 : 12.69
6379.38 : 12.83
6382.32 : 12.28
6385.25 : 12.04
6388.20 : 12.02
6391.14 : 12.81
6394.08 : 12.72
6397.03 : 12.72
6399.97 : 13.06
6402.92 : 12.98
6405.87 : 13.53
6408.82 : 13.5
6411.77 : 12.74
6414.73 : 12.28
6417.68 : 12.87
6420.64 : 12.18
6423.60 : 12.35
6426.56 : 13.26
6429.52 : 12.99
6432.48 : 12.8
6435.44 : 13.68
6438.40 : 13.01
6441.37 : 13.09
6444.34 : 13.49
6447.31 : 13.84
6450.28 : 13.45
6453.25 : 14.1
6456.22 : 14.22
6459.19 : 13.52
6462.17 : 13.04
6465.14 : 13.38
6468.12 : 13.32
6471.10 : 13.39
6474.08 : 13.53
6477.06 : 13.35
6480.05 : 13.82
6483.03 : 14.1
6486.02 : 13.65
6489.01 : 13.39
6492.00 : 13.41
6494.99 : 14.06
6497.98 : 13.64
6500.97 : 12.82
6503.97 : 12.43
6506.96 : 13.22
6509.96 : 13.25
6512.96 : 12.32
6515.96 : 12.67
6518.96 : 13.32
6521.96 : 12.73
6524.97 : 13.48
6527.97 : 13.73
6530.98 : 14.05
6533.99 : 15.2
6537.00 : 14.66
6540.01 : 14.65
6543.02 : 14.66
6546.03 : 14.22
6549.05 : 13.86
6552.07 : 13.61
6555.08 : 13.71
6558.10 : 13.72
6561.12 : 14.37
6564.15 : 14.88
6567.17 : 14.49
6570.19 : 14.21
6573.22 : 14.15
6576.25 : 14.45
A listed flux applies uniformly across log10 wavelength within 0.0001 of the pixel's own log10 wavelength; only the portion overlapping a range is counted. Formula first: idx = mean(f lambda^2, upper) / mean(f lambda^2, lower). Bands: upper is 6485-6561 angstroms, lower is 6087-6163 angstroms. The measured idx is 1.2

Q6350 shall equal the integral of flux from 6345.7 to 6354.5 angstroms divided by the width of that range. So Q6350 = 12.2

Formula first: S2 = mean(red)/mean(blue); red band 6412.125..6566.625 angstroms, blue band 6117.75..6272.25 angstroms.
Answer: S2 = 1.0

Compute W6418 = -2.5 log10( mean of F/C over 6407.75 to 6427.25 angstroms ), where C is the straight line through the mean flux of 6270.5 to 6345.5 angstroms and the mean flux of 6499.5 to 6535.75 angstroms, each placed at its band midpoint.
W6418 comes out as 0.05 mag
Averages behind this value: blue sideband 13.2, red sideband 13.3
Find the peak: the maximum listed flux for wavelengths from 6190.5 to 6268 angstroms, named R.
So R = 13.67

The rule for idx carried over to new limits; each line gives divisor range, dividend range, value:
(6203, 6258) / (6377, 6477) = 1.08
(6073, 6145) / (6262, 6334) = 1.08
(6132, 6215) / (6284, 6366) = 1.07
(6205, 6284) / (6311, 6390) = 1.03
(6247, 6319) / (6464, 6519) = 1.09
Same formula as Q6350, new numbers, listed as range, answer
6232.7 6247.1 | 12.6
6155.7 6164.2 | 11.8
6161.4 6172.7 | 12.2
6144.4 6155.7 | 13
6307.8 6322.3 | 13.3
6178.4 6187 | 13.4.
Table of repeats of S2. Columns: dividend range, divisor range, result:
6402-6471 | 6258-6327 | 1.01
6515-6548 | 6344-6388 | 1.11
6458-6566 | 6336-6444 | 1.07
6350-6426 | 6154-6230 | 0.99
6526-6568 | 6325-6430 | 1.11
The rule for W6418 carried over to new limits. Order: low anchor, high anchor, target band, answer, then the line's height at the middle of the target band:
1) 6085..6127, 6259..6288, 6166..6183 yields 0.05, 13.2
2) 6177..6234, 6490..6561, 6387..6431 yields 0.05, 13.4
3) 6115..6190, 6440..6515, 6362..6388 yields 0.07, 13.3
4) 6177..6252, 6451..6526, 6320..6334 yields -0.04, 13.1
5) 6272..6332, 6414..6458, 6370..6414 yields 0.04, 13.2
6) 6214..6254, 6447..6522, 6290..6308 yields 0.02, 13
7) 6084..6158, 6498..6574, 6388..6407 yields 0.06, 13.6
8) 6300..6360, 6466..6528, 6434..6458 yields -0.03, 13.2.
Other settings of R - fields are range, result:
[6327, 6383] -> 15.07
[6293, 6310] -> 13.43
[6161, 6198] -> 14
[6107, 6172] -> 14.51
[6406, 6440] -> 13.68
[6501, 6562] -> 15.2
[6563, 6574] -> 14.88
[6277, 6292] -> 13.83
